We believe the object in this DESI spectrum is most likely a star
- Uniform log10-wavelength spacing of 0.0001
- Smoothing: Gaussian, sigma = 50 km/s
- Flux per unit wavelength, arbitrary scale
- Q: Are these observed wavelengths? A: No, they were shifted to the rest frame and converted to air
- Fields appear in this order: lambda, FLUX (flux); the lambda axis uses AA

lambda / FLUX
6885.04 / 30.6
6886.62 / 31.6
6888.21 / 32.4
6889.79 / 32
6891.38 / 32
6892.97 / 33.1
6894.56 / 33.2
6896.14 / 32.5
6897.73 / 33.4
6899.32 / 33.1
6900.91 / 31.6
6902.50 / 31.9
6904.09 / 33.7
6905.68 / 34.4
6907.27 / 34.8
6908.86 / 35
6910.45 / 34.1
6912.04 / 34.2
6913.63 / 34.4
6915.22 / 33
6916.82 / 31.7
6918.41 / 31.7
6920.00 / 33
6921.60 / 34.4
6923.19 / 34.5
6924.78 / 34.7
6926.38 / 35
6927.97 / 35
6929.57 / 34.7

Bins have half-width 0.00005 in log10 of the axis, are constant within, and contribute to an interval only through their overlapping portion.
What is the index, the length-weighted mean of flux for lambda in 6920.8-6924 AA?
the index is 34.5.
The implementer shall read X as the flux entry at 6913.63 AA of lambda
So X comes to 34.4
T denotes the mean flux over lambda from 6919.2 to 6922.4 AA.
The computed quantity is 33.7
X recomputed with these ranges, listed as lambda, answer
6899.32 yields 33.1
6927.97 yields 35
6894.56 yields 33.2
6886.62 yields 31.6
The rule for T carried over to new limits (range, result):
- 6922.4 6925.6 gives 34.6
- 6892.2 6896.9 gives 33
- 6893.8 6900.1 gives 33.1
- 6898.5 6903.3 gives 32.2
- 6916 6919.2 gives 31.7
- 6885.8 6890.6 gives 32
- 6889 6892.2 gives 32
